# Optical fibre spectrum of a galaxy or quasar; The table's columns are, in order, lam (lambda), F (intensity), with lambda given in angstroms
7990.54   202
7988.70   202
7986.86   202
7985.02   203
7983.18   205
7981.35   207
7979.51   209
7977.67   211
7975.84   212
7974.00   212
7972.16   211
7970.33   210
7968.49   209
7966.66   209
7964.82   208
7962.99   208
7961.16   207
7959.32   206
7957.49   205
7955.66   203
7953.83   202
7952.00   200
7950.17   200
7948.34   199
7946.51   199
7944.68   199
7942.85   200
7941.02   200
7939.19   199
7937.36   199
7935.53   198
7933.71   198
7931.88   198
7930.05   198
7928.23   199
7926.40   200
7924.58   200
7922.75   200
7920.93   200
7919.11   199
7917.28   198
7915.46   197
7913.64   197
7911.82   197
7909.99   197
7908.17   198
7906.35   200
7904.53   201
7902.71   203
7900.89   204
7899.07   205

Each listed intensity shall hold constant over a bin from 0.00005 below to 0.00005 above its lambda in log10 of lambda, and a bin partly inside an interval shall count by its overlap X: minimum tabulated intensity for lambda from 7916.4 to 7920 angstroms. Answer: 198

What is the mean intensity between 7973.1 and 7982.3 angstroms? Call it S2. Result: 210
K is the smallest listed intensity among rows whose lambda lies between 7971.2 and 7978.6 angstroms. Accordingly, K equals 211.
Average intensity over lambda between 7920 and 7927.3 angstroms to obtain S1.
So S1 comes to 200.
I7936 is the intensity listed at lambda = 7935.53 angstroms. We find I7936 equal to 198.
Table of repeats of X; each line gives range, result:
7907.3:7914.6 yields 197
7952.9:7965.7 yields 202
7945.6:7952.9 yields 199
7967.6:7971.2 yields 209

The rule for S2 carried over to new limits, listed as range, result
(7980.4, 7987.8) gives 204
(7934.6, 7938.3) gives 199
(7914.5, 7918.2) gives 197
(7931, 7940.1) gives 198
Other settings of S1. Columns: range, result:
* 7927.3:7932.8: 198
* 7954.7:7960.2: 205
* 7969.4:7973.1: 210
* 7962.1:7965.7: 208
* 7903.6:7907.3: 201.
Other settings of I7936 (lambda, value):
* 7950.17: 200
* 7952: 200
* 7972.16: 211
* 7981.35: 207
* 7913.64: 197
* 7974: 212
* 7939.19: 199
